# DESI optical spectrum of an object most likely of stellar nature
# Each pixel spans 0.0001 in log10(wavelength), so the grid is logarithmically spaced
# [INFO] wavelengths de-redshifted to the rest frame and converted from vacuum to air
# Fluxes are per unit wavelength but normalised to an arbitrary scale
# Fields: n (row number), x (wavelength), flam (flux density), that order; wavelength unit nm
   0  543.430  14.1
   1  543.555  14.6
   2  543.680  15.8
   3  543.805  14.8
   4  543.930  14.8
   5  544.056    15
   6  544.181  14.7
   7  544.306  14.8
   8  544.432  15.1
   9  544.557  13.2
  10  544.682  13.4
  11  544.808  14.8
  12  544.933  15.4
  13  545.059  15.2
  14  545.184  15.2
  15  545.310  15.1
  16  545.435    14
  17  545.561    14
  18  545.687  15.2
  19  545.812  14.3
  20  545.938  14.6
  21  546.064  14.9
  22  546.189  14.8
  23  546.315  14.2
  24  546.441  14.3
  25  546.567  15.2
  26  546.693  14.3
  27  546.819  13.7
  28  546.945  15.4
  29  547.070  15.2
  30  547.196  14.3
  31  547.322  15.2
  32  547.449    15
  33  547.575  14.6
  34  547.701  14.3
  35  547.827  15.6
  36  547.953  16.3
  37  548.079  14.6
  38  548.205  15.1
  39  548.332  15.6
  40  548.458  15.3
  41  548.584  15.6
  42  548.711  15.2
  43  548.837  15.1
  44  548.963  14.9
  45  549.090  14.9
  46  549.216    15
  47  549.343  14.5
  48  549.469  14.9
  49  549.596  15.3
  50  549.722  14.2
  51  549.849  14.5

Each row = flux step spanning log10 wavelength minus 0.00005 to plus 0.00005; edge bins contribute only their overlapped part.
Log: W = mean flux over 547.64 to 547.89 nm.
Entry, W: 15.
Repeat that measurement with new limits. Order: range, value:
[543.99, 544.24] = 14.8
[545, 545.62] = 14.7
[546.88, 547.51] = 15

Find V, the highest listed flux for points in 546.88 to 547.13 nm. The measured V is 15.4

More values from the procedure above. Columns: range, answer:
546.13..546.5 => 14.8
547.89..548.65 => 16.3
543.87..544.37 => 15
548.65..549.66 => 15.3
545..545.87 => 15.2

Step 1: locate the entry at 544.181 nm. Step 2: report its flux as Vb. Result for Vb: 14.7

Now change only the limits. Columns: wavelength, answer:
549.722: 14.2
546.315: 14.2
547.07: 15.2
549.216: 15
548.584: 15.6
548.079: 14.6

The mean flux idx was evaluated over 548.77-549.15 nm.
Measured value 15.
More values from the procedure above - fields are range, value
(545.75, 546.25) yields 14.7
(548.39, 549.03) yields 15.2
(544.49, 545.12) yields 14.4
